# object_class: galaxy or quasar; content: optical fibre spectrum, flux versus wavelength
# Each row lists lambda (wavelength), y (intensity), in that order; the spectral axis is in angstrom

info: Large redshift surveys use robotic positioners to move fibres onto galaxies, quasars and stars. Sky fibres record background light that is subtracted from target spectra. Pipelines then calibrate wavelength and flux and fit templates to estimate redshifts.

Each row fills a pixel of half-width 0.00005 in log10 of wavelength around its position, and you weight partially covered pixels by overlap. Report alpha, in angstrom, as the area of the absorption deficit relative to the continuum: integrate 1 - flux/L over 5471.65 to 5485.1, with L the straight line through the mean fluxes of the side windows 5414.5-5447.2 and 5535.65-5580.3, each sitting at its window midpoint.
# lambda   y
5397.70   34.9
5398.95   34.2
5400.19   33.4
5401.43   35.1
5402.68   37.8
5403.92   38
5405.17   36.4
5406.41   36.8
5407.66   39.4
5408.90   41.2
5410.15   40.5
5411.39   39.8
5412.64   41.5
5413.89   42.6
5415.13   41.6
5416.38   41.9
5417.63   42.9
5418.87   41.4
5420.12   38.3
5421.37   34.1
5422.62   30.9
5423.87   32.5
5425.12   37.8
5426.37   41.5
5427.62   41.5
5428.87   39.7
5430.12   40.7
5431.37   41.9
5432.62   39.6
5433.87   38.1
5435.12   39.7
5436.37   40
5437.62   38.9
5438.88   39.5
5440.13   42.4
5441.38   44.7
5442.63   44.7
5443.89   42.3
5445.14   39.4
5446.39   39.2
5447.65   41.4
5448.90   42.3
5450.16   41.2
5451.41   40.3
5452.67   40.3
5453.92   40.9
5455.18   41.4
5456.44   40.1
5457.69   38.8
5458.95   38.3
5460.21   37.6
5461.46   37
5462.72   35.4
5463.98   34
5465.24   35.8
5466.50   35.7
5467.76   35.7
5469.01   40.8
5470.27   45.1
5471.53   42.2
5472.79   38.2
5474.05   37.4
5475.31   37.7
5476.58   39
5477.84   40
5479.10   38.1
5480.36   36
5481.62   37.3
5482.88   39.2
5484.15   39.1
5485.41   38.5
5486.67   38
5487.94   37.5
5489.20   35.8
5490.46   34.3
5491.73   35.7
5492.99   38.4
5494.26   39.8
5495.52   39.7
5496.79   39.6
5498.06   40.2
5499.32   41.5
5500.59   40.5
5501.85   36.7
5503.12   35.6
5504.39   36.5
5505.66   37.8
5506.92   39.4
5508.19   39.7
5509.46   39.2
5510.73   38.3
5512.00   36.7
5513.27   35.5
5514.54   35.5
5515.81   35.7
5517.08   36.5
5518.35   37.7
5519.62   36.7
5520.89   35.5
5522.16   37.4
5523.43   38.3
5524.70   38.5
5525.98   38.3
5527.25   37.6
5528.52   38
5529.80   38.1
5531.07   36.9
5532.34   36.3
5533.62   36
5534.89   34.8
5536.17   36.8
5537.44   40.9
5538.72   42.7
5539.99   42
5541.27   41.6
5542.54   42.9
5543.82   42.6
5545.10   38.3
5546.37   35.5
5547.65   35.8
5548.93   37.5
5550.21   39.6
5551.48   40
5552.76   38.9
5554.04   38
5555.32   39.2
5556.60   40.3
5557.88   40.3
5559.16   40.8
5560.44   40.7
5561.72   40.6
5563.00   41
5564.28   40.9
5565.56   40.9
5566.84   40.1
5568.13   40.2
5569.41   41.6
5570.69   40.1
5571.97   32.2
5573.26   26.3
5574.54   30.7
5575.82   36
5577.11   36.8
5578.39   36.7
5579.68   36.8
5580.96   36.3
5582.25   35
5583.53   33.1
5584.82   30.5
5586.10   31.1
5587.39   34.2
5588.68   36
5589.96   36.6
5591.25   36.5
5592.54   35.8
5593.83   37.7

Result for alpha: 0.4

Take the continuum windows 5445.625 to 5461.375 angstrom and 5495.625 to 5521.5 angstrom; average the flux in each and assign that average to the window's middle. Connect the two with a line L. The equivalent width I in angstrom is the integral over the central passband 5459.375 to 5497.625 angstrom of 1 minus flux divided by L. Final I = 1.02 angstrom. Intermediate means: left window 40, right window 37.8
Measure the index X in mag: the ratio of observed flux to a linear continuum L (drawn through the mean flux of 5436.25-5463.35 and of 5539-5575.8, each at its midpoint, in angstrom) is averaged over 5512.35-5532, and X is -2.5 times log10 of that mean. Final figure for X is 0.06 mag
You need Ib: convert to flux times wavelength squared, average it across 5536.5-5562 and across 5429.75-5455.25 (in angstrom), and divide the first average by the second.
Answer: 1.0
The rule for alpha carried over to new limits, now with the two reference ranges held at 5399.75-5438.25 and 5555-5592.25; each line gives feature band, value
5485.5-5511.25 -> -0.2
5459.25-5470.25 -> 0.4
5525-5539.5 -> -0.2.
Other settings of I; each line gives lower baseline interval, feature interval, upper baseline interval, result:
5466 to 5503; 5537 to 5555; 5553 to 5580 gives -0.7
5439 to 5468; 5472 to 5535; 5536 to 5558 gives 3.0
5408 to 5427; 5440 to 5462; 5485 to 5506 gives -1.1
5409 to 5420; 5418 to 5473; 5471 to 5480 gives 0.9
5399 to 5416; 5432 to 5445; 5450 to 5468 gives -0.9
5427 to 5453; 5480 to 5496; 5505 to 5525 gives 0.4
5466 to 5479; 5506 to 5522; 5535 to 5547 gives 1.0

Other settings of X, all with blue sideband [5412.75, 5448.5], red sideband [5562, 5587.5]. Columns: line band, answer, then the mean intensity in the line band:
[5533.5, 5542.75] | -0.08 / 39.8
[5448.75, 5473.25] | 0.01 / 39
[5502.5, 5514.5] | 0.01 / 37.5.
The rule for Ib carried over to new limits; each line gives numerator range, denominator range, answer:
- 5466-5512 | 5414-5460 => 0.98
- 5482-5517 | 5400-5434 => 1.00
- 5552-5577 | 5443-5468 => 1.02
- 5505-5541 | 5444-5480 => 0.99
